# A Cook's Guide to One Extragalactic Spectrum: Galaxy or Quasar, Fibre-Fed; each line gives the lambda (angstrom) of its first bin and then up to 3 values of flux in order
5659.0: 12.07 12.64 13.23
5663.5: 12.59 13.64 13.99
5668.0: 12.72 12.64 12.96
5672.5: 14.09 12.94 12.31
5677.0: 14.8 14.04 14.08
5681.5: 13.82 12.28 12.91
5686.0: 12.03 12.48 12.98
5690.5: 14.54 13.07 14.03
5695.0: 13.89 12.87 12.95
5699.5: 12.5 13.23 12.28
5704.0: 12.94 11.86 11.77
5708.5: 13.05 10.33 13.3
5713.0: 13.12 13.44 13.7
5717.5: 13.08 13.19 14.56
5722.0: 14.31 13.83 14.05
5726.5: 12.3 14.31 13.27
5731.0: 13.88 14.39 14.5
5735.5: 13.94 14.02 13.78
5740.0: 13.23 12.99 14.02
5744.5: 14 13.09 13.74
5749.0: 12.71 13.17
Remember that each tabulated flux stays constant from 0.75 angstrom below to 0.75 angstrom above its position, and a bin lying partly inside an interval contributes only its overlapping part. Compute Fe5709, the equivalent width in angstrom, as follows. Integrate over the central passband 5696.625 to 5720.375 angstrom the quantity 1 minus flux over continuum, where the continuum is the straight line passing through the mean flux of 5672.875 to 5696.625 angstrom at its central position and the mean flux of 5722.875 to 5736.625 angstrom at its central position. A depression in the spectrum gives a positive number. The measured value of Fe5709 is 1.5 angstrom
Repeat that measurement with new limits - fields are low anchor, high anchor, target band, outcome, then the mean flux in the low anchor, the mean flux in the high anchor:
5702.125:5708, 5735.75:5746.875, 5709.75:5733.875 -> -1.2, 12.2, 13.6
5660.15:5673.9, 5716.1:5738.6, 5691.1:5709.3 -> 0.9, 13.2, 13.8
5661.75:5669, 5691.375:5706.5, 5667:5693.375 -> -0.3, 13.2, 12.9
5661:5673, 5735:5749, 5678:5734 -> 0.8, 13.2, 13.6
